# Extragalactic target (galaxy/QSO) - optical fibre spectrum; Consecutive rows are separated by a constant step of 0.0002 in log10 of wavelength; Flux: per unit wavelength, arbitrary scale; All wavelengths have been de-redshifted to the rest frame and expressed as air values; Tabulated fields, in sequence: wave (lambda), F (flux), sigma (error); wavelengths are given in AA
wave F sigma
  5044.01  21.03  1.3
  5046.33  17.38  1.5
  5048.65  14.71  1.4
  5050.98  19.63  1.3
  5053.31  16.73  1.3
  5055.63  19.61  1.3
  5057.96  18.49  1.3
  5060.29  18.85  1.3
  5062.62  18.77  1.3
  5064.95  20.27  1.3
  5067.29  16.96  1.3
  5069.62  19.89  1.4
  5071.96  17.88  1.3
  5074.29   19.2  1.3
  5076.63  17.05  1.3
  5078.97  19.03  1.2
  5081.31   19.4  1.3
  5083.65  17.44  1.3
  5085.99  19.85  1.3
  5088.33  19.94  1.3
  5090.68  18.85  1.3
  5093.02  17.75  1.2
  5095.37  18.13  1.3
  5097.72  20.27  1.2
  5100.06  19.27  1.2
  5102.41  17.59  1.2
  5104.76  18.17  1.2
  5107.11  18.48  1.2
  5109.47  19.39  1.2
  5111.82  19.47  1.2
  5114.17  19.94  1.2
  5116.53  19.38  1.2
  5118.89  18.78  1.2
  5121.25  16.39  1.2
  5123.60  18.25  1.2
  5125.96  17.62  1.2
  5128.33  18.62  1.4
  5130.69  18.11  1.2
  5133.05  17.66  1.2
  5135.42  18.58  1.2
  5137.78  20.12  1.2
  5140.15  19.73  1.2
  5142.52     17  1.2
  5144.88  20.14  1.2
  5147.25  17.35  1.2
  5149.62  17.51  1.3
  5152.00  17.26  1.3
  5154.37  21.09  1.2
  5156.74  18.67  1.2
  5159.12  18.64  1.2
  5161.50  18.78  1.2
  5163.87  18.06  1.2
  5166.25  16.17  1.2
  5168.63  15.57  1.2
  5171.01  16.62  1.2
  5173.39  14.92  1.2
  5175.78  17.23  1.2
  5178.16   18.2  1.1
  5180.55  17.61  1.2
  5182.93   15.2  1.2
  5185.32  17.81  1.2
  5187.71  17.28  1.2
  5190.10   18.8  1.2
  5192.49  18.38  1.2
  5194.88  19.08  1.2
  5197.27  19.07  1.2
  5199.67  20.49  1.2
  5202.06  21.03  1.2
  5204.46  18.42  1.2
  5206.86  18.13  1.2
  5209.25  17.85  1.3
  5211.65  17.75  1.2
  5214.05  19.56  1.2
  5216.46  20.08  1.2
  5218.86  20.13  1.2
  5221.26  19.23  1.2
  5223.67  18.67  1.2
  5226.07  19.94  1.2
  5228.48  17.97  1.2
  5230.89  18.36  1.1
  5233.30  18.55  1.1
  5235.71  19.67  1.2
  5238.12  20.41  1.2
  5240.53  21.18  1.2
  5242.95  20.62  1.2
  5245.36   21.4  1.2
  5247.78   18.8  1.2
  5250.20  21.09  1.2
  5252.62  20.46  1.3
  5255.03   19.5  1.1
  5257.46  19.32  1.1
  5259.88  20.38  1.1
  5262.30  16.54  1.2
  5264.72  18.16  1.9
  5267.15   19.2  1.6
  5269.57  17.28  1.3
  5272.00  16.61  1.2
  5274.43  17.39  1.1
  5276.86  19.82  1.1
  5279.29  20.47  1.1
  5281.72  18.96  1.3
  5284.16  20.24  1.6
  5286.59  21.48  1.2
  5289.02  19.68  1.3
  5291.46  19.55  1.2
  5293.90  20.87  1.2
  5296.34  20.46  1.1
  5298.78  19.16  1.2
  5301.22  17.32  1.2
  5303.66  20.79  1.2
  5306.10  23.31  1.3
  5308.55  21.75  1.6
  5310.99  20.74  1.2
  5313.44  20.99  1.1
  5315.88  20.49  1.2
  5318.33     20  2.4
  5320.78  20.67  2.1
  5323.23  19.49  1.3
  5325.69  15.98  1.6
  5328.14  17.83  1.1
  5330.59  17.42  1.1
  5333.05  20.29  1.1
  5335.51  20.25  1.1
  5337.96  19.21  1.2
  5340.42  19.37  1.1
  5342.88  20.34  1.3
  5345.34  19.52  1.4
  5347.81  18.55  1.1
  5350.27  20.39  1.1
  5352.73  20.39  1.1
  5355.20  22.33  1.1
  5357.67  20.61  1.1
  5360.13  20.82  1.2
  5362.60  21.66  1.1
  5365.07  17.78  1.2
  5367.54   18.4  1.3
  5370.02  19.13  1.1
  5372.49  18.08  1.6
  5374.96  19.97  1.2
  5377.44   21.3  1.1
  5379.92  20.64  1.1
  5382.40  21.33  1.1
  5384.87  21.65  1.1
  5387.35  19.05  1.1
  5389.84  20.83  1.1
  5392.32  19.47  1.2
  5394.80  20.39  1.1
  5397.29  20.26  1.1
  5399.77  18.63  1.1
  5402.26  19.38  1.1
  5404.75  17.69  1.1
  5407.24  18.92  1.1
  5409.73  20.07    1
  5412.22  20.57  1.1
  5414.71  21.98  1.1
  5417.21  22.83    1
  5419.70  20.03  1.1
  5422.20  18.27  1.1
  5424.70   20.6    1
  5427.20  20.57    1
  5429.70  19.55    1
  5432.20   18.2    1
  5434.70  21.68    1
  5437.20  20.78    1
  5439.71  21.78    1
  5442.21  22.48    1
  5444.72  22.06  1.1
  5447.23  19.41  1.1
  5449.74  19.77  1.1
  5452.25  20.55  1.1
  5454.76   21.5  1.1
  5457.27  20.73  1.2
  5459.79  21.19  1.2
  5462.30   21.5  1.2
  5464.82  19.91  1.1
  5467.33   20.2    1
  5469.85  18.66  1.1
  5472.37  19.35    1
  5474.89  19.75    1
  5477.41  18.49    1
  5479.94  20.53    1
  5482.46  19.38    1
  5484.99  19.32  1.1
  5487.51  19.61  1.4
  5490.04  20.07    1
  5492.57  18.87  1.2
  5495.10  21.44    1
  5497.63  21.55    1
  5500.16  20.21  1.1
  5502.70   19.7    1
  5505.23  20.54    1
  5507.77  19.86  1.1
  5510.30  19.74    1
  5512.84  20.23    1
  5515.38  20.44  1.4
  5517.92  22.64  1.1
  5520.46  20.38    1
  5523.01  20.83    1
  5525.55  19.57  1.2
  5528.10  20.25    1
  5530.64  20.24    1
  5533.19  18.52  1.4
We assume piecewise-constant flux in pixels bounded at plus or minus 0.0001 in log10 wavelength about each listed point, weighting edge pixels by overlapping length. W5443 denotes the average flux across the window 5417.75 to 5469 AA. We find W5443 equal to 20.6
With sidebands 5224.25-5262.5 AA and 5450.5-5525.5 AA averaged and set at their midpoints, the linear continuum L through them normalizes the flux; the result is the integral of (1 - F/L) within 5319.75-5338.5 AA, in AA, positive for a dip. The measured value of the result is 1.0 AA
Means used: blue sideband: 19.7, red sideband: 20.2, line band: 18.9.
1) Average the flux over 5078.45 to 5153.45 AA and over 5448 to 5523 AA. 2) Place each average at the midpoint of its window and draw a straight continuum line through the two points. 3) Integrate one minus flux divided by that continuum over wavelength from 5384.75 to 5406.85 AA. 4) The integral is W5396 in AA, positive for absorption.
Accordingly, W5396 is 0.3 AA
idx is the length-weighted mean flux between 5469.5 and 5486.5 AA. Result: 19.4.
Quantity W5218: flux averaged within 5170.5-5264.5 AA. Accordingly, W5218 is 18.9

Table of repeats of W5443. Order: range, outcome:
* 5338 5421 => 20.1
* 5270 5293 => 19.3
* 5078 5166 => 18.6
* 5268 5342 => 19.6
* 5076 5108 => 18.7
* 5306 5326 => 20.4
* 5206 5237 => 18.9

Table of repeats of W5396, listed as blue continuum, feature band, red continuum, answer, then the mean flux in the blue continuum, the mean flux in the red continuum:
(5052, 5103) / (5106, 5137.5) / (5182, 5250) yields 0.47 AA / 18.7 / 19.1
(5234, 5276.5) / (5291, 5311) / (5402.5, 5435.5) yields -0.98 AA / 19.3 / 20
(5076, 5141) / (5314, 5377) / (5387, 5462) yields 1.05 AA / 18.7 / 20.3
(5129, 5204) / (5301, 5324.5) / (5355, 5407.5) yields -1.64 AA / 18.1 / 19.9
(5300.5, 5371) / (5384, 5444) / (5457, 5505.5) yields -0.87 AA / 19.9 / 20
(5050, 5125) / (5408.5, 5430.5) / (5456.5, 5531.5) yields -0.68 AA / 18.7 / 20.2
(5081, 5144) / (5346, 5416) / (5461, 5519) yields -1.18 AA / 18.7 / 20.1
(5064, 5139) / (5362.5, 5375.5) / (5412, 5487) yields 0.70 AA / 18.7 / 20.4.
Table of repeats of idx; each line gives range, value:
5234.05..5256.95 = 20.3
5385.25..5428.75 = 20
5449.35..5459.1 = 20.7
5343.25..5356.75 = 20.2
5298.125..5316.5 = 20.6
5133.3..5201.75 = 18.1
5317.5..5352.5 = 19.3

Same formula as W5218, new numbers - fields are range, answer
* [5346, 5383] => 20.1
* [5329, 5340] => 19.3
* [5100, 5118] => 18.9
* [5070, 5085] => 18.4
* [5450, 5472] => 20.5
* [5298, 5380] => 19.8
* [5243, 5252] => 20.4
